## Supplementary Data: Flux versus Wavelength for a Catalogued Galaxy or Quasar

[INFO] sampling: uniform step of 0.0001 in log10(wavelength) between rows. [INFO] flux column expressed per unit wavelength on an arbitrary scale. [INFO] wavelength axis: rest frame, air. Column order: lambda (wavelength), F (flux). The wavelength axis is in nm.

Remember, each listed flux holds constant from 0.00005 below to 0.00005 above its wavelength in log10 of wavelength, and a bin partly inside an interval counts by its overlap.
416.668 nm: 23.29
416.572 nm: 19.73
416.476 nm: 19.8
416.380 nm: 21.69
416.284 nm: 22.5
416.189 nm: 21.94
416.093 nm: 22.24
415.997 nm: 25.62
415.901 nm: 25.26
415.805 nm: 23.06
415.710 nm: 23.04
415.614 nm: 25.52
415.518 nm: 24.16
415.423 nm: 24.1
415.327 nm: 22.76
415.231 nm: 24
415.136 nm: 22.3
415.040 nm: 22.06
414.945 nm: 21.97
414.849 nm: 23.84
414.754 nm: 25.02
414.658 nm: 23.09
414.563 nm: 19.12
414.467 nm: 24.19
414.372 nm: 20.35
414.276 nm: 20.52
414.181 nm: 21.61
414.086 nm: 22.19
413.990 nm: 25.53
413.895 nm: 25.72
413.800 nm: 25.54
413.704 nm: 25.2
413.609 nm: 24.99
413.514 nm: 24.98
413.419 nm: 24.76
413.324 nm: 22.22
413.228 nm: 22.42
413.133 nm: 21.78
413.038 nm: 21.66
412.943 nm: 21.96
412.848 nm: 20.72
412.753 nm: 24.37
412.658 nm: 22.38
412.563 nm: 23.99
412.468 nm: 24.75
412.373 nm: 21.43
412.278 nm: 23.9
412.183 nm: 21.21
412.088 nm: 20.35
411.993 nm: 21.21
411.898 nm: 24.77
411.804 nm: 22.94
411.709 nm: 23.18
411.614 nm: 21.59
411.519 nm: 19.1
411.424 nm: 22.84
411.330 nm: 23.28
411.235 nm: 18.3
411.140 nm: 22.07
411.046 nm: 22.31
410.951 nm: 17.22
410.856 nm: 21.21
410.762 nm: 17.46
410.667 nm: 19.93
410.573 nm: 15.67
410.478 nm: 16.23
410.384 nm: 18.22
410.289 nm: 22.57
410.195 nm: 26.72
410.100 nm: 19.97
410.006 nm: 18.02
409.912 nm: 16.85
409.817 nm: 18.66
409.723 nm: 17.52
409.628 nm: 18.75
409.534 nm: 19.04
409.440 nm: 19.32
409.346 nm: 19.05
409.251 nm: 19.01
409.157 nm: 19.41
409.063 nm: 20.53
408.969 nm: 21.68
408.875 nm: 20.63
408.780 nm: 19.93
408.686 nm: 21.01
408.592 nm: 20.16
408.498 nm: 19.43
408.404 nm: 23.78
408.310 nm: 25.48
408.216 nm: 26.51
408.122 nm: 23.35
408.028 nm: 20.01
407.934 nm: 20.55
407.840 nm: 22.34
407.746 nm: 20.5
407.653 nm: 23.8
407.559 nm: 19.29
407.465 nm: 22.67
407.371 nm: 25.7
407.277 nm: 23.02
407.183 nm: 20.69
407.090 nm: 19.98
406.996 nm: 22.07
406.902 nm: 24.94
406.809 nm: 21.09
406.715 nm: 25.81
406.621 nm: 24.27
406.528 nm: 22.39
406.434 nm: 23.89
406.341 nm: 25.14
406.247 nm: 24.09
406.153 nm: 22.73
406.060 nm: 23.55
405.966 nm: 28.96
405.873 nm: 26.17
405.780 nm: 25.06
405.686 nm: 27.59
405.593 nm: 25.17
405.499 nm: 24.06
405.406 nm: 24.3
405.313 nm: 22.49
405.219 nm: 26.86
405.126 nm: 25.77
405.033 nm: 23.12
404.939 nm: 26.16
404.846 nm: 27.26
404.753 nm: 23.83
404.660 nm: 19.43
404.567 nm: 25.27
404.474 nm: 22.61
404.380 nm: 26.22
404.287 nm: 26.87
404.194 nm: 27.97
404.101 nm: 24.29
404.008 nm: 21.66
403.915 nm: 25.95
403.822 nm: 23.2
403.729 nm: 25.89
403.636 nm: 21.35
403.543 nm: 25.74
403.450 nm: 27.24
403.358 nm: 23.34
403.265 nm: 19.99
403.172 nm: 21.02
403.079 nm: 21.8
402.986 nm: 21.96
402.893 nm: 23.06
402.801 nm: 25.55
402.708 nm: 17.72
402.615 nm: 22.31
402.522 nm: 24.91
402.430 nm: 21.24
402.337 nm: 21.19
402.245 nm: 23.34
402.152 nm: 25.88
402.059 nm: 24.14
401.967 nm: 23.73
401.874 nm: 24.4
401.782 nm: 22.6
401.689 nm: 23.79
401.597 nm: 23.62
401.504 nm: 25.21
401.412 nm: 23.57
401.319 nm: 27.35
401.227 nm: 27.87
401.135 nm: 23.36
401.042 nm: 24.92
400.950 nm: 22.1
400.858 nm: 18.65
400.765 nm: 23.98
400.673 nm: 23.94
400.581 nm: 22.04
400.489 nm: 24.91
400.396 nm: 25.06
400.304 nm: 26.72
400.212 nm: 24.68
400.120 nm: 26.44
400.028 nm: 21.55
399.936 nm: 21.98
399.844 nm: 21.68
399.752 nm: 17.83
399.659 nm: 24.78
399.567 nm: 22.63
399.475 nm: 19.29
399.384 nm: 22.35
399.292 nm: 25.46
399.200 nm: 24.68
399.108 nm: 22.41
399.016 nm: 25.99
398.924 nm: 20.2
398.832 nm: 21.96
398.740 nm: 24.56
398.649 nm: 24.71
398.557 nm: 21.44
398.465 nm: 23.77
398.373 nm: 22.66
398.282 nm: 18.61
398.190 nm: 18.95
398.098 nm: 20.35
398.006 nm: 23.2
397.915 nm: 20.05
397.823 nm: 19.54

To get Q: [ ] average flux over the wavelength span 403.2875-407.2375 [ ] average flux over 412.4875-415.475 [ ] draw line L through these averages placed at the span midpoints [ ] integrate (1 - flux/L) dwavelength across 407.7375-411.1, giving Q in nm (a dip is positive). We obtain 0.50 nm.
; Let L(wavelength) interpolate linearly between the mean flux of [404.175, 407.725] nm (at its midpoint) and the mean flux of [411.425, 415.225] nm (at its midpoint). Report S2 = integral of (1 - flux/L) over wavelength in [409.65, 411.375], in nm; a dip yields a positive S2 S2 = 0.28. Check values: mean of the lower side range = 24.2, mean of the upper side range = 22.8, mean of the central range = 19.5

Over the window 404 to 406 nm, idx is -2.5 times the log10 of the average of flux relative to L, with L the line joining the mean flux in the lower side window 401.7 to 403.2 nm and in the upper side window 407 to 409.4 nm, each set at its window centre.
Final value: -0.13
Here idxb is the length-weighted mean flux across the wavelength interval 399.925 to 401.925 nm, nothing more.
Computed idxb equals 24.1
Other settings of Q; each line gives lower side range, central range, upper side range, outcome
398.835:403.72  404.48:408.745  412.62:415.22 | -0.06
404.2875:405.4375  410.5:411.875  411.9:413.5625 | 0.15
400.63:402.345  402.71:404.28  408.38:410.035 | -0.06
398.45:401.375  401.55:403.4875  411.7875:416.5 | 0.03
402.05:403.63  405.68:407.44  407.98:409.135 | -0.14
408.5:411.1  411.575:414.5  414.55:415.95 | -0.16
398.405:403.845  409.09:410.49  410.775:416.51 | 0.21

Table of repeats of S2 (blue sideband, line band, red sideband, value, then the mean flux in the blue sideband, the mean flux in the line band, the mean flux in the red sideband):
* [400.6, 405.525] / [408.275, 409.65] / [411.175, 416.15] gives 0.17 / 23.8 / 20.5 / 22.9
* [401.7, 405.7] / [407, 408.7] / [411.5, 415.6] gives 0.10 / 23.9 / 22.2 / 22.9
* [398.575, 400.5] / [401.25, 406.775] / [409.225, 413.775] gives -0.41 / 23.3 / 24.1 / 21.2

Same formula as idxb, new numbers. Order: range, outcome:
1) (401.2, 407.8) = 23.9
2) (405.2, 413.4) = 21.9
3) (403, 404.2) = 23.6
